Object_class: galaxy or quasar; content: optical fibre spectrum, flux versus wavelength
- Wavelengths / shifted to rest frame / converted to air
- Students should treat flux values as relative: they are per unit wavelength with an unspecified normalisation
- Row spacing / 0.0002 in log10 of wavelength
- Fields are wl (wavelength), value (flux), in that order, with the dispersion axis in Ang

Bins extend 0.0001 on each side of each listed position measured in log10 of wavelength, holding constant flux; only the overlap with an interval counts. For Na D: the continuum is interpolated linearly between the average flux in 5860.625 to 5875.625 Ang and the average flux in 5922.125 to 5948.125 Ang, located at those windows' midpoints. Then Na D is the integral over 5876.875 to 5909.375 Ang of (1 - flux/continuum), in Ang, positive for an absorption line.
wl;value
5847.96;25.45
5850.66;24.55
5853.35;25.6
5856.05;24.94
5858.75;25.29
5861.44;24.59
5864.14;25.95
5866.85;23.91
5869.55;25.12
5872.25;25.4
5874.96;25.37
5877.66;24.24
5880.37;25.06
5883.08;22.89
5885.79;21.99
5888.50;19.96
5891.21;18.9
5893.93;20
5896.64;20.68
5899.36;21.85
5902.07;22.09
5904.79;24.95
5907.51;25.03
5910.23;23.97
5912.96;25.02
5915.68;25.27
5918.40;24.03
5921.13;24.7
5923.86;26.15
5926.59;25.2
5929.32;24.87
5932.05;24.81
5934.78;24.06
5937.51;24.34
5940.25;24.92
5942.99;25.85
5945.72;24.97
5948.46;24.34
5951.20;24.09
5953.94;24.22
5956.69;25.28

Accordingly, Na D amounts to 3.5 Ang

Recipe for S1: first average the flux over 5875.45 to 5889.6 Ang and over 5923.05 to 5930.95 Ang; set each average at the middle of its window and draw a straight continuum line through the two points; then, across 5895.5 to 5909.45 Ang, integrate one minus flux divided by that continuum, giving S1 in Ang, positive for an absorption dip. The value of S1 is 0.6 Ang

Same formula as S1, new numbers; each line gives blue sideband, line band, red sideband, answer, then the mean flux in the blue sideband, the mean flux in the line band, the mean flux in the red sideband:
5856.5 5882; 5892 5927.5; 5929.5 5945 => 1.72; 25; 23.7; 24.8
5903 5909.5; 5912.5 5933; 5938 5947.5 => -0.10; 24.7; 25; 25.1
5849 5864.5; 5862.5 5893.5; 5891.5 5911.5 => 0.58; 25.1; 23.4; 22.5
